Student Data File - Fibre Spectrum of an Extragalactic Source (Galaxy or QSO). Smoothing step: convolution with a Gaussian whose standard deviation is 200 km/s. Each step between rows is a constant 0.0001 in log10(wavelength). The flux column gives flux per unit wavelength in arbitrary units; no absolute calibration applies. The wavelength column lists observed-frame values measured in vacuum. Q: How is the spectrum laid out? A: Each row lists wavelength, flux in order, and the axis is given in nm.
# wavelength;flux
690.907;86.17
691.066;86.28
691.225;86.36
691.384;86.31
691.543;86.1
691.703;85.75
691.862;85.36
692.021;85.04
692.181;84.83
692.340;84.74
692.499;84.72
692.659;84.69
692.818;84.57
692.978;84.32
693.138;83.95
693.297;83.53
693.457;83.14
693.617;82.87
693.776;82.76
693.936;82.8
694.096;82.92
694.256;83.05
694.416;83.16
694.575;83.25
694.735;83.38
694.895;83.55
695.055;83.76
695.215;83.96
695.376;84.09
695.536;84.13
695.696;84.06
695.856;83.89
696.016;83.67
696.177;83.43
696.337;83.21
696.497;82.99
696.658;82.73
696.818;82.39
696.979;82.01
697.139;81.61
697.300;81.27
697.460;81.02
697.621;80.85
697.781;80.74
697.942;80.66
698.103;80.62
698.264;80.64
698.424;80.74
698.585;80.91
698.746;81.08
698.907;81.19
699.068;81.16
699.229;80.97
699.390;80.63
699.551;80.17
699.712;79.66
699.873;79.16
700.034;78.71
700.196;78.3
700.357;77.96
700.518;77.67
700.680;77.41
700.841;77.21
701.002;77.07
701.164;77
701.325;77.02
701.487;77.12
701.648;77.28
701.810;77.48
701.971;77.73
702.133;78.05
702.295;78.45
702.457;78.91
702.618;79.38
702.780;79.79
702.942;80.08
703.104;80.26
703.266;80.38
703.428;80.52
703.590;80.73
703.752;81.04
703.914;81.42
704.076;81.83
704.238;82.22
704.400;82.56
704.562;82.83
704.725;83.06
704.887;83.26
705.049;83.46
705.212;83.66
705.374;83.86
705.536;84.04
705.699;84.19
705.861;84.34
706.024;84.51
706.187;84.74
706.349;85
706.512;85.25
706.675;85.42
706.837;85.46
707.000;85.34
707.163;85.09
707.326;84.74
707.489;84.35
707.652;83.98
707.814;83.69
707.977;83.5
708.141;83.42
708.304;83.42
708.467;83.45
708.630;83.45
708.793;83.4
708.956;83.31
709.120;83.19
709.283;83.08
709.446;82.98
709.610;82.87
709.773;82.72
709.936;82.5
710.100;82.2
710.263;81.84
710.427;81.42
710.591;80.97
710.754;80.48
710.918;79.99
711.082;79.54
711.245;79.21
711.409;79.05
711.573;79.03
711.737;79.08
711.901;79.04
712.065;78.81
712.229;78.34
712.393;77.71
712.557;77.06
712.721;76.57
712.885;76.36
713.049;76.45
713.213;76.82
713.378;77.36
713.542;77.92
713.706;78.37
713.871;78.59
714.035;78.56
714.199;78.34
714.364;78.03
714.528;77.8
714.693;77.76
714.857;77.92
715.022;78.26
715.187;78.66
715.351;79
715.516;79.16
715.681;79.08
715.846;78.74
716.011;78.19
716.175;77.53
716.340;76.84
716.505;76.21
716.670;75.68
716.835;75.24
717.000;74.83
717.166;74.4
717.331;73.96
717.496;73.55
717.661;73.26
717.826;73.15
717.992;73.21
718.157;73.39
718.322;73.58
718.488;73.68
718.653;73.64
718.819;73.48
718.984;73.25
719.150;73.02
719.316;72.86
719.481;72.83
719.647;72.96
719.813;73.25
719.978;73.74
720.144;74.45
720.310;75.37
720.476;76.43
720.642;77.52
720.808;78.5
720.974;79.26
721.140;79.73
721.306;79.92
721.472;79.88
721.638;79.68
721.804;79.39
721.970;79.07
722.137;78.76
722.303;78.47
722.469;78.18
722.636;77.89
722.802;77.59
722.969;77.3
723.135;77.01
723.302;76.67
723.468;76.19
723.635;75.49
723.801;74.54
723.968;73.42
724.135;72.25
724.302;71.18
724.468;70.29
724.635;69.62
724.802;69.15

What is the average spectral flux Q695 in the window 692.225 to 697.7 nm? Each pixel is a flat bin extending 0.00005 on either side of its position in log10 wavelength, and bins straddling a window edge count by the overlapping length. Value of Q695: 83.3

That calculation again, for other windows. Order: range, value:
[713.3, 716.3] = 78.3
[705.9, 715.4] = 81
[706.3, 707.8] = 84.9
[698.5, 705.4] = 79.9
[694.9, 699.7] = 82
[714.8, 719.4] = 75.5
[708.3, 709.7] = 83.2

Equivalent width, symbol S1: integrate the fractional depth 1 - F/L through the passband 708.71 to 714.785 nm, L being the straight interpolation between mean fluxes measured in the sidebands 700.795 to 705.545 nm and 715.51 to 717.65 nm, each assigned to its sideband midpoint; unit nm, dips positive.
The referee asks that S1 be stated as -0.15 nm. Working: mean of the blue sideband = 80.2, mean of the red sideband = 76.2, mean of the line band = 79.6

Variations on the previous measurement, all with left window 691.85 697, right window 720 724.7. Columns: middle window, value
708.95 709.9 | -0.037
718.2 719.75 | 0.083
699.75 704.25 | 0.156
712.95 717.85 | 0.081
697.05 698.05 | 0.022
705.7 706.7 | -0.051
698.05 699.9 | 0.042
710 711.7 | -0.019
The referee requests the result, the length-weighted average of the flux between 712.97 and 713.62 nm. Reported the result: 77.1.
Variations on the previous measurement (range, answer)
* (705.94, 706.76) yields 85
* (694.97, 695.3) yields 83.7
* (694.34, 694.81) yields 83.4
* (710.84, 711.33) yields 79.6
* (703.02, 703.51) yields 80.3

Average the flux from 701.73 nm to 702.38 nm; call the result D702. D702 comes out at 77.9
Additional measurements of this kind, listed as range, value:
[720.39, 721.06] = 77.9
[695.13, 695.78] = 84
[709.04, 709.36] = 83.2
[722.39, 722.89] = 77.8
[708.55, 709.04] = 83.3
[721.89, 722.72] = 78.4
